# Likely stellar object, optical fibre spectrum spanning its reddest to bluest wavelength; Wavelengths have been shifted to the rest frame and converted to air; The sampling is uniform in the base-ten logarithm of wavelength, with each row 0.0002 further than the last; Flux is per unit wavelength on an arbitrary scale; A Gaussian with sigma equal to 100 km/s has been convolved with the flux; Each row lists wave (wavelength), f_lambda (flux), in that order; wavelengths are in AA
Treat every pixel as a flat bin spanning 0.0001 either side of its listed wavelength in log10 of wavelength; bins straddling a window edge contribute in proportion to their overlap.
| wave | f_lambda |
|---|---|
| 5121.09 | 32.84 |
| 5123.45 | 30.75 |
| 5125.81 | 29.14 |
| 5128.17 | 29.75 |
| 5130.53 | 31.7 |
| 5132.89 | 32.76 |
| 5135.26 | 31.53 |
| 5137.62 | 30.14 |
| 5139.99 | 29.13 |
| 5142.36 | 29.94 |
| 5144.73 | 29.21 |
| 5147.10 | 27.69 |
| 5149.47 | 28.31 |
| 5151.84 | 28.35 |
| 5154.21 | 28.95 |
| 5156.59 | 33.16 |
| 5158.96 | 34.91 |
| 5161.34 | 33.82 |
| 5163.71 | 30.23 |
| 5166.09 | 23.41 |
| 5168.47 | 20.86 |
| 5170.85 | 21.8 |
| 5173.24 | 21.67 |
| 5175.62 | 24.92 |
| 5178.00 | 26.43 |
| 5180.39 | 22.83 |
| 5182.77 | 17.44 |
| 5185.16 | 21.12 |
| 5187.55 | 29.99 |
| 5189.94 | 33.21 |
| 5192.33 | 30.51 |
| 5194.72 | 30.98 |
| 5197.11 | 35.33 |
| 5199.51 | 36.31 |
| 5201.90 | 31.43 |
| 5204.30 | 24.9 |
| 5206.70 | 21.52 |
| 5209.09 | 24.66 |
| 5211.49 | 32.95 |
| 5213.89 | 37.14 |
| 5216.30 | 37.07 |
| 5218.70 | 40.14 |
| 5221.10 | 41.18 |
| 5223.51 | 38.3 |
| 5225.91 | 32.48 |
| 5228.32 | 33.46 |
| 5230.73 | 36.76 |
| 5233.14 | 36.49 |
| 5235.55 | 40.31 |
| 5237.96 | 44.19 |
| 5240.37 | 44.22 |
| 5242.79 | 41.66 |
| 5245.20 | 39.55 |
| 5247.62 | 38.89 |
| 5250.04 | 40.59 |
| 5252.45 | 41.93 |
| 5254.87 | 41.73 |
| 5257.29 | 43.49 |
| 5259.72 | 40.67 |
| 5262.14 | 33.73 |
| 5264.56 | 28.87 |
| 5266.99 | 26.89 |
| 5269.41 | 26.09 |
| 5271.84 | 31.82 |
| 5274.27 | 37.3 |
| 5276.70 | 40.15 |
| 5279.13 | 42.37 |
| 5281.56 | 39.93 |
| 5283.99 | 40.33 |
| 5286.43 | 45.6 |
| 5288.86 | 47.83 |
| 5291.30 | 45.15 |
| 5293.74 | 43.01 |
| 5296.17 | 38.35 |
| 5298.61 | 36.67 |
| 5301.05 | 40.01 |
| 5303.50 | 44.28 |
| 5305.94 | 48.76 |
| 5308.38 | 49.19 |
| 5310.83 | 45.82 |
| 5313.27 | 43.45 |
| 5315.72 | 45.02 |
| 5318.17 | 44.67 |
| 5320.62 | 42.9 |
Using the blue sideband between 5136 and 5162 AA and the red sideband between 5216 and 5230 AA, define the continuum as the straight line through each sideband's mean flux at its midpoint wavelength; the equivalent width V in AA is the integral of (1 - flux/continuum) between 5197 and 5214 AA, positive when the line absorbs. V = 2.72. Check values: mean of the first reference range 30.3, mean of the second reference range 37.1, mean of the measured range 29.8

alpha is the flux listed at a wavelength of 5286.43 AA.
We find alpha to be 45.6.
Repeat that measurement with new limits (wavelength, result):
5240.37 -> 44.22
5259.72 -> 40.67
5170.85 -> 21.8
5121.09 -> 32.84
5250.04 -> 40.59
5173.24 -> 21.67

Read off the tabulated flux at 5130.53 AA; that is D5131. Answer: 31.7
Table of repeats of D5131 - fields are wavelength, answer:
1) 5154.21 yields 28.95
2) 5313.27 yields 43.45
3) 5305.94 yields 48.76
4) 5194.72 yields 30.98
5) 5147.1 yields 27.69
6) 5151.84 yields 28.35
